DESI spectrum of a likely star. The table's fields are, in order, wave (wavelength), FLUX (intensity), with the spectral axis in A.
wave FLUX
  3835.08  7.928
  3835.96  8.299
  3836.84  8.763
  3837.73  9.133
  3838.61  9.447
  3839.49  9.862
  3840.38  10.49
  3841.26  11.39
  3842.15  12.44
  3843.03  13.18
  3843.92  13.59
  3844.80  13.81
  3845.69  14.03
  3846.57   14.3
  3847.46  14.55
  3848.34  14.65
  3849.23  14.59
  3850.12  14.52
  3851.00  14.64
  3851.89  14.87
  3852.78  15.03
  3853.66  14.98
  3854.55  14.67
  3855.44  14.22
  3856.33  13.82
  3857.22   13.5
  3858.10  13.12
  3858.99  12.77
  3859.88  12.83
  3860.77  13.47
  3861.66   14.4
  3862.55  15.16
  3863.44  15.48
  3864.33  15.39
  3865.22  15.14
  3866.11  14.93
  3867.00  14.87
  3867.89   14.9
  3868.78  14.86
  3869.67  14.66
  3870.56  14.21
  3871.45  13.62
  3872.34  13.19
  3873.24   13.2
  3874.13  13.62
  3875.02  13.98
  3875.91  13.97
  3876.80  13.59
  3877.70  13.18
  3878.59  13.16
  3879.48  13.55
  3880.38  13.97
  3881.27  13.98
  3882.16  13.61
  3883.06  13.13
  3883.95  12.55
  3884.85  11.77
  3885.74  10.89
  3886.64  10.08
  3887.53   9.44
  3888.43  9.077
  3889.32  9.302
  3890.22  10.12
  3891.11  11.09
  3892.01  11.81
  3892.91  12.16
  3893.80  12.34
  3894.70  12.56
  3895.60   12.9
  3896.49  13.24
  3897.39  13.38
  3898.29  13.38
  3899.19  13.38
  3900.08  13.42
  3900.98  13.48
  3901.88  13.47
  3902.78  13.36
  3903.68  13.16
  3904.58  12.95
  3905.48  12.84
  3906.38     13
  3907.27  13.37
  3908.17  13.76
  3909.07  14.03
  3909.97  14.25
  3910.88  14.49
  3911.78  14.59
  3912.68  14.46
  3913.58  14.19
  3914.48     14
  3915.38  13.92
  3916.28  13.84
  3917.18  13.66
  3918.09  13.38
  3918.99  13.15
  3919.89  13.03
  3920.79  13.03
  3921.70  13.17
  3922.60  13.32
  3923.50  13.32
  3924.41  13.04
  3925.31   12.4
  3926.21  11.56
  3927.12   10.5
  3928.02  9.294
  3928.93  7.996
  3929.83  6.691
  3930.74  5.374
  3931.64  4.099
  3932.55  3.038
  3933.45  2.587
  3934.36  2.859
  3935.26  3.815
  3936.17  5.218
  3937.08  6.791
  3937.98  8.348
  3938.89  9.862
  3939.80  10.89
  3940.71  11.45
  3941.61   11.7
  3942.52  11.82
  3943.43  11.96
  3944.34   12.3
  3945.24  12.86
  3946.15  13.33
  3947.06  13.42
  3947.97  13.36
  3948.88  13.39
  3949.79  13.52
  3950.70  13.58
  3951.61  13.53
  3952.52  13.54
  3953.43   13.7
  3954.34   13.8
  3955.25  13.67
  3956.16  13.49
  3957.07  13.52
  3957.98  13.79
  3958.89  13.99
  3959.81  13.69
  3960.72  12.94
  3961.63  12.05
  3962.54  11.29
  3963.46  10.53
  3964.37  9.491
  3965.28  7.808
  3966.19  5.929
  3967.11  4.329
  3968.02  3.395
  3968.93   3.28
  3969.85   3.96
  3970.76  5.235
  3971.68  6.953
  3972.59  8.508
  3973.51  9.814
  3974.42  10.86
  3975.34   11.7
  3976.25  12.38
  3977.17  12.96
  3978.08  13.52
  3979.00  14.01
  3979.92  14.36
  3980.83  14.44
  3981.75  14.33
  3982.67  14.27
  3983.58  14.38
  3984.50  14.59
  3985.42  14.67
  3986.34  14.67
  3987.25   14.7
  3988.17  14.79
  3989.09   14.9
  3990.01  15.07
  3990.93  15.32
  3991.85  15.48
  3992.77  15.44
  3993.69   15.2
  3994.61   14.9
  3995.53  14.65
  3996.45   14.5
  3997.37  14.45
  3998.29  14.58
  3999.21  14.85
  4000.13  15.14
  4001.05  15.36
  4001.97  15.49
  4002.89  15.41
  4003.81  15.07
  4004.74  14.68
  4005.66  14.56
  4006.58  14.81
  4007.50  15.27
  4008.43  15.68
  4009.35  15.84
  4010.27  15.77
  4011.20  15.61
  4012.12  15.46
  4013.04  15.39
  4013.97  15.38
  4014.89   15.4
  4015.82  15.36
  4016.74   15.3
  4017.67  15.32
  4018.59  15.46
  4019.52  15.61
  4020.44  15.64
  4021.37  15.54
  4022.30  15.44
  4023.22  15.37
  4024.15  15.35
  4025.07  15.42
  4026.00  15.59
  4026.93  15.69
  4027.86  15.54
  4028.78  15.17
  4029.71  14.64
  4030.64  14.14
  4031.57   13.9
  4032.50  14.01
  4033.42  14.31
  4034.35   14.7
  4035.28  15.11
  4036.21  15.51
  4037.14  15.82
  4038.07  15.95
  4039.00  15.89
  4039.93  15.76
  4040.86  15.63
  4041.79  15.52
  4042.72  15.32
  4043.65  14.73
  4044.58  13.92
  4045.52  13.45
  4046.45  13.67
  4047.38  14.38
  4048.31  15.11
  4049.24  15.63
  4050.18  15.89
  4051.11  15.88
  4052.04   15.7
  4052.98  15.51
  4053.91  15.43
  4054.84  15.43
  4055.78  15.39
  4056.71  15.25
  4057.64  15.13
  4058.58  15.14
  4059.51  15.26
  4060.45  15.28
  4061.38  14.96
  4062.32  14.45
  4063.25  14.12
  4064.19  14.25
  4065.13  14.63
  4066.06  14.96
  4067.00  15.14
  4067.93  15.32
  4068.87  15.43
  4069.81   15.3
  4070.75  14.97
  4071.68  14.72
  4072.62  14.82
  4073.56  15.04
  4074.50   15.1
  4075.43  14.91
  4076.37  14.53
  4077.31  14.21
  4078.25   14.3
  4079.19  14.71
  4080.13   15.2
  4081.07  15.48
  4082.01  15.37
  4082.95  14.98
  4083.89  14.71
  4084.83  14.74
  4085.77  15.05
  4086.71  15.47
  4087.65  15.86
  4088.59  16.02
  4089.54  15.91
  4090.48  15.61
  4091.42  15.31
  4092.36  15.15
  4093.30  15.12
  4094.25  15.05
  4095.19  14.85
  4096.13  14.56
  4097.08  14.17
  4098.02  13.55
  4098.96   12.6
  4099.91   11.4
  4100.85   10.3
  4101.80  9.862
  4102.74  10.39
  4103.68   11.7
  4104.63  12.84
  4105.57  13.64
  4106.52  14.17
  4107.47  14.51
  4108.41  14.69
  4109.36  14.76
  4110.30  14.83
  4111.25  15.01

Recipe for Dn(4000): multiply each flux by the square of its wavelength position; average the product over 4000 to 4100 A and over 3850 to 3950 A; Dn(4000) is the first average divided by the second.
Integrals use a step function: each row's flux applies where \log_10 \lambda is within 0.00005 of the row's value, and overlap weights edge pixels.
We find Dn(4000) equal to 1.3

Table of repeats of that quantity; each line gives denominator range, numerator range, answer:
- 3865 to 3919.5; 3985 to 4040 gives 1.22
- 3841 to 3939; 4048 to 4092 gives 1.33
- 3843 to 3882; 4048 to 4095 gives 1.19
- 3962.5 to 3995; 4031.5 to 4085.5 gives 1.34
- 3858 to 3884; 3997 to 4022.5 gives 1.17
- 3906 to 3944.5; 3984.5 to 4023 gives 1.46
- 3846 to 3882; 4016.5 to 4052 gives 1.16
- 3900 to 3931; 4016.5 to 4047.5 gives 1.26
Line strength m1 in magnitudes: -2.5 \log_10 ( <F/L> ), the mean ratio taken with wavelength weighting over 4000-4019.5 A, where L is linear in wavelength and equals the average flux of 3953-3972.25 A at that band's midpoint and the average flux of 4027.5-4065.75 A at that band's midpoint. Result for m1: -0.20 mag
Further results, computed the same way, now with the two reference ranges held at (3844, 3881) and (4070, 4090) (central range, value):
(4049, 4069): -0.02 mag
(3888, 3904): 0.16 mag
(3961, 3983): 0.43 mag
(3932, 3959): 0.31 mag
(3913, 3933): 0.27 mag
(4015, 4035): -0.02 mag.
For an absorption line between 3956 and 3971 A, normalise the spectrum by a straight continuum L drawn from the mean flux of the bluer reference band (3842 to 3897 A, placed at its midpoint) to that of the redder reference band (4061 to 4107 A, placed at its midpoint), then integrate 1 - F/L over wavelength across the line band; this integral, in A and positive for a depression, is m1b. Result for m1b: 4.9 A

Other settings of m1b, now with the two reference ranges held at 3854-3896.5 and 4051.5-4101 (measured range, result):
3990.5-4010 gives -1.2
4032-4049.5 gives -0.5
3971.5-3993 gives 0.9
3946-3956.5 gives 0.2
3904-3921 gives -0.3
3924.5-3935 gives 5.0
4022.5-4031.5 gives -0.4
